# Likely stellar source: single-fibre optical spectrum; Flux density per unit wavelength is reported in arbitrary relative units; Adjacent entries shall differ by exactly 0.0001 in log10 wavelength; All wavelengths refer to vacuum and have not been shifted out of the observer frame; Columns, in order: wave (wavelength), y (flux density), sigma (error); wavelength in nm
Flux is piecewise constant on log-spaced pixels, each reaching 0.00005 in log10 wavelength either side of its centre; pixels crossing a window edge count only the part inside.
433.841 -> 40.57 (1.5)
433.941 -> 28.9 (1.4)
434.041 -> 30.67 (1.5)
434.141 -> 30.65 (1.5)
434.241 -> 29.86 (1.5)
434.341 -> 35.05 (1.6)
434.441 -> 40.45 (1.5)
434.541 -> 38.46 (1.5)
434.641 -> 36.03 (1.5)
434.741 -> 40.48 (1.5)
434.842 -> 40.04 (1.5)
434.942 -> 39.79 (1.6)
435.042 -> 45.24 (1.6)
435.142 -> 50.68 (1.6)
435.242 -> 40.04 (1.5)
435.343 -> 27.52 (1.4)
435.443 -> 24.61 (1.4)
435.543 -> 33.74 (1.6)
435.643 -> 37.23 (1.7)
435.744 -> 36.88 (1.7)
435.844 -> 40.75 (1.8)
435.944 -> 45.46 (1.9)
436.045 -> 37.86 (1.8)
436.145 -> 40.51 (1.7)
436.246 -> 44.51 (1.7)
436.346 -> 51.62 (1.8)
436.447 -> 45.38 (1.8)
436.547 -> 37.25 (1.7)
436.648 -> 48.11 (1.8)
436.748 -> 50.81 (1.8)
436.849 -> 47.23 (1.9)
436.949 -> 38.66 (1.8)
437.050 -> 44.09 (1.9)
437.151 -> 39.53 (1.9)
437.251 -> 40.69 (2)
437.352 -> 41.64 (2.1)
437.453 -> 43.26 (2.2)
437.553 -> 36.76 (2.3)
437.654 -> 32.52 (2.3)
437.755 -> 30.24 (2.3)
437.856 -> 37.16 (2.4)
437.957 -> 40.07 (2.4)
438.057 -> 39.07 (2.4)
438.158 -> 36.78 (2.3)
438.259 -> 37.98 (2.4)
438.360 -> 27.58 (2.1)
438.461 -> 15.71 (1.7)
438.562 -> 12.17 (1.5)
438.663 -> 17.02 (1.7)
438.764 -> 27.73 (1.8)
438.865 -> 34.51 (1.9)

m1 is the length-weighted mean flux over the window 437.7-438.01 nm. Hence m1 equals 35.8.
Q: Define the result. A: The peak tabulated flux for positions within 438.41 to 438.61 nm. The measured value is 15.71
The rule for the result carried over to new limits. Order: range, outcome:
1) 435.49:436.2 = 45.46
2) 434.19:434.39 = 35.05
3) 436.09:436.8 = 51.62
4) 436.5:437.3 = 50.81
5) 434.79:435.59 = 50.68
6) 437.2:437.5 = 43.26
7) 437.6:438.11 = 40.07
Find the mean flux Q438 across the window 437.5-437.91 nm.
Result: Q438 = 34.3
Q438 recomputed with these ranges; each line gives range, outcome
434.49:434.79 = 38.3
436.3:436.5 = 48.2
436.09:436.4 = 45.4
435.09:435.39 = 39.5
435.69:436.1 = 40.2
